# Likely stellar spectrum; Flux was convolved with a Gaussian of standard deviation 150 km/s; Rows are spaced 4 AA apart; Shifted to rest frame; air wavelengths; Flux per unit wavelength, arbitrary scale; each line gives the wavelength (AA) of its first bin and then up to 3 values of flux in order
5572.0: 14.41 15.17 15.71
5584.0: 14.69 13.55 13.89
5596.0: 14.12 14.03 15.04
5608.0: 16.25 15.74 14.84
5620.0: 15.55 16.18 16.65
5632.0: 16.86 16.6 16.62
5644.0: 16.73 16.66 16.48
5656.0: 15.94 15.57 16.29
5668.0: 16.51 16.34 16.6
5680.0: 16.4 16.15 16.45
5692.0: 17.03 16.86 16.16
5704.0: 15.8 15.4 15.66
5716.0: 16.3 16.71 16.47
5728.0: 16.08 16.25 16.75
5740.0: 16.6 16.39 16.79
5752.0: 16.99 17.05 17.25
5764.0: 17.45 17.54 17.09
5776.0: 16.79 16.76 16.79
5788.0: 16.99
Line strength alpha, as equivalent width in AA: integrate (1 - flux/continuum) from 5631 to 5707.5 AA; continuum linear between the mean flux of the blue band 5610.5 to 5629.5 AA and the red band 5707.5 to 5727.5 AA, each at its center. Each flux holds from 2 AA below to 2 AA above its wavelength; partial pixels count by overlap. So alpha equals -2.1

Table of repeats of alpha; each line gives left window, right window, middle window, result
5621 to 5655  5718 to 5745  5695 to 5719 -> 0.7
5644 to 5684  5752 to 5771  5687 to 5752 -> 1.9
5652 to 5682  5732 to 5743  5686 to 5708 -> 0.0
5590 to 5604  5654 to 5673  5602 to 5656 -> -3.8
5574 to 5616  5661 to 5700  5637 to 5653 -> -0.9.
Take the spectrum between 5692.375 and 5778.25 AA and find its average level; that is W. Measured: 16.6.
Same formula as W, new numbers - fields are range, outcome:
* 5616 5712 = 16.3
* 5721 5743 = 16.4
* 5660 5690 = 16.3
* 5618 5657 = 16.4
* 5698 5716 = 15.8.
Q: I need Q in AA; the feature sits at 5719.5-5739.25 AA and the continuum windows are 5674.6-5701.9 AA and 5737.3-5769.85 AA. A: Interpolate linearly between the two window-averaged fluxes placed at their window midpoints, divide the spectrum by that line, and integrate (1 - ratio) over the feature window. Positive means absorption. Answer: 0.45 AA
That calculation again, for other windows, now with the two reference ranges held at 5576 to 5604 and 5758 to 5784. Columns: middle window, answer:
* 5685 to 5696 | -0.5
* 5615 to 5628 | -0.7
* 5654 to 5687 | -1.3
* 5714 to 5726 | -0.1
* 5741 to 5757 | 0.0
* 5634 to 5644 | -1.0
